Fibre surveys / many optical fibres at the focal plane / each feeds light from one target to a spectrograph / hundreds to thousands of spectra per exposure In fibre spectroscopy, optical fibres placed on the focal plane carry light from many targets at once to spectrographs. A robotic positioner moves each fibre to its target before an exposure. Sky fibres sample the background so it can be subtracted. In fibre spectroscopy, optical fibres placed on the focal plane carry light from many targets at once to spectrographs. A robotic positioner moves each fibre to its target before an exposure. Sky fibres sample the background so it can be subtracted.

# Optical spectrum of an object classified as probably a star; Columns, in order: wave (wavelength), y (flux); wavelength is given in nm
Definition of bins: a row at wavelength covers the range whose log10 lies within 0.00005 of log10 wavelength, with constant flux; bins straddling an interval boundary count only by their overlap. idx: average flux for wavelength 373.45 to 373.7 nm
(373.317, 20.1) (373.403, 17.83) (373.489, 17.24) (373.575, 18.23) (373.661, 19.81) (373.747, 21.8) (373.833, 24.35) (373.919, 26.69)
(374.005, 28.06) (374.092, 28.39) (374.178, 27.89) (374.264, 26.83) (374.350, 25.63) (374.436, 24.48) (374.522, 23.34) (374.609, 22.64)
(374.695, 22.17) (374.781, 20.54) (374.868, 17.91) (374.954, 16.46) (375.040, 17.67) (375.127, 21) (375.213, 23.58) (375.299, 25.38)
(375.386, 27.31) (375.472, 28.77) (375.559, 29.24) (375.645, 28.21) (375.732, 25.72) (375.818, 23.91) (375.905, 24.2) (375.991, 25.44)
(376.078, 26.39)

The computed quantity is 18.4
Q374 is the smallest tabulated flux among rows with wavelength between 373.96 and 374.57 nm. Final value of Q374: 23.34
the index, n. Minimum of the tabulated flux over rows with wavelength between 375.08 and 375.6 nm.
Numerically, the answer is 21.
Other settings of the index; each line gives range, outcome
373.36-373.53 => 17.24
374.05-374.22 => 27.89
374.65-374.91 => 17.91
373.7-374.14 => 21.8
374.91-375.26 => 16.46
